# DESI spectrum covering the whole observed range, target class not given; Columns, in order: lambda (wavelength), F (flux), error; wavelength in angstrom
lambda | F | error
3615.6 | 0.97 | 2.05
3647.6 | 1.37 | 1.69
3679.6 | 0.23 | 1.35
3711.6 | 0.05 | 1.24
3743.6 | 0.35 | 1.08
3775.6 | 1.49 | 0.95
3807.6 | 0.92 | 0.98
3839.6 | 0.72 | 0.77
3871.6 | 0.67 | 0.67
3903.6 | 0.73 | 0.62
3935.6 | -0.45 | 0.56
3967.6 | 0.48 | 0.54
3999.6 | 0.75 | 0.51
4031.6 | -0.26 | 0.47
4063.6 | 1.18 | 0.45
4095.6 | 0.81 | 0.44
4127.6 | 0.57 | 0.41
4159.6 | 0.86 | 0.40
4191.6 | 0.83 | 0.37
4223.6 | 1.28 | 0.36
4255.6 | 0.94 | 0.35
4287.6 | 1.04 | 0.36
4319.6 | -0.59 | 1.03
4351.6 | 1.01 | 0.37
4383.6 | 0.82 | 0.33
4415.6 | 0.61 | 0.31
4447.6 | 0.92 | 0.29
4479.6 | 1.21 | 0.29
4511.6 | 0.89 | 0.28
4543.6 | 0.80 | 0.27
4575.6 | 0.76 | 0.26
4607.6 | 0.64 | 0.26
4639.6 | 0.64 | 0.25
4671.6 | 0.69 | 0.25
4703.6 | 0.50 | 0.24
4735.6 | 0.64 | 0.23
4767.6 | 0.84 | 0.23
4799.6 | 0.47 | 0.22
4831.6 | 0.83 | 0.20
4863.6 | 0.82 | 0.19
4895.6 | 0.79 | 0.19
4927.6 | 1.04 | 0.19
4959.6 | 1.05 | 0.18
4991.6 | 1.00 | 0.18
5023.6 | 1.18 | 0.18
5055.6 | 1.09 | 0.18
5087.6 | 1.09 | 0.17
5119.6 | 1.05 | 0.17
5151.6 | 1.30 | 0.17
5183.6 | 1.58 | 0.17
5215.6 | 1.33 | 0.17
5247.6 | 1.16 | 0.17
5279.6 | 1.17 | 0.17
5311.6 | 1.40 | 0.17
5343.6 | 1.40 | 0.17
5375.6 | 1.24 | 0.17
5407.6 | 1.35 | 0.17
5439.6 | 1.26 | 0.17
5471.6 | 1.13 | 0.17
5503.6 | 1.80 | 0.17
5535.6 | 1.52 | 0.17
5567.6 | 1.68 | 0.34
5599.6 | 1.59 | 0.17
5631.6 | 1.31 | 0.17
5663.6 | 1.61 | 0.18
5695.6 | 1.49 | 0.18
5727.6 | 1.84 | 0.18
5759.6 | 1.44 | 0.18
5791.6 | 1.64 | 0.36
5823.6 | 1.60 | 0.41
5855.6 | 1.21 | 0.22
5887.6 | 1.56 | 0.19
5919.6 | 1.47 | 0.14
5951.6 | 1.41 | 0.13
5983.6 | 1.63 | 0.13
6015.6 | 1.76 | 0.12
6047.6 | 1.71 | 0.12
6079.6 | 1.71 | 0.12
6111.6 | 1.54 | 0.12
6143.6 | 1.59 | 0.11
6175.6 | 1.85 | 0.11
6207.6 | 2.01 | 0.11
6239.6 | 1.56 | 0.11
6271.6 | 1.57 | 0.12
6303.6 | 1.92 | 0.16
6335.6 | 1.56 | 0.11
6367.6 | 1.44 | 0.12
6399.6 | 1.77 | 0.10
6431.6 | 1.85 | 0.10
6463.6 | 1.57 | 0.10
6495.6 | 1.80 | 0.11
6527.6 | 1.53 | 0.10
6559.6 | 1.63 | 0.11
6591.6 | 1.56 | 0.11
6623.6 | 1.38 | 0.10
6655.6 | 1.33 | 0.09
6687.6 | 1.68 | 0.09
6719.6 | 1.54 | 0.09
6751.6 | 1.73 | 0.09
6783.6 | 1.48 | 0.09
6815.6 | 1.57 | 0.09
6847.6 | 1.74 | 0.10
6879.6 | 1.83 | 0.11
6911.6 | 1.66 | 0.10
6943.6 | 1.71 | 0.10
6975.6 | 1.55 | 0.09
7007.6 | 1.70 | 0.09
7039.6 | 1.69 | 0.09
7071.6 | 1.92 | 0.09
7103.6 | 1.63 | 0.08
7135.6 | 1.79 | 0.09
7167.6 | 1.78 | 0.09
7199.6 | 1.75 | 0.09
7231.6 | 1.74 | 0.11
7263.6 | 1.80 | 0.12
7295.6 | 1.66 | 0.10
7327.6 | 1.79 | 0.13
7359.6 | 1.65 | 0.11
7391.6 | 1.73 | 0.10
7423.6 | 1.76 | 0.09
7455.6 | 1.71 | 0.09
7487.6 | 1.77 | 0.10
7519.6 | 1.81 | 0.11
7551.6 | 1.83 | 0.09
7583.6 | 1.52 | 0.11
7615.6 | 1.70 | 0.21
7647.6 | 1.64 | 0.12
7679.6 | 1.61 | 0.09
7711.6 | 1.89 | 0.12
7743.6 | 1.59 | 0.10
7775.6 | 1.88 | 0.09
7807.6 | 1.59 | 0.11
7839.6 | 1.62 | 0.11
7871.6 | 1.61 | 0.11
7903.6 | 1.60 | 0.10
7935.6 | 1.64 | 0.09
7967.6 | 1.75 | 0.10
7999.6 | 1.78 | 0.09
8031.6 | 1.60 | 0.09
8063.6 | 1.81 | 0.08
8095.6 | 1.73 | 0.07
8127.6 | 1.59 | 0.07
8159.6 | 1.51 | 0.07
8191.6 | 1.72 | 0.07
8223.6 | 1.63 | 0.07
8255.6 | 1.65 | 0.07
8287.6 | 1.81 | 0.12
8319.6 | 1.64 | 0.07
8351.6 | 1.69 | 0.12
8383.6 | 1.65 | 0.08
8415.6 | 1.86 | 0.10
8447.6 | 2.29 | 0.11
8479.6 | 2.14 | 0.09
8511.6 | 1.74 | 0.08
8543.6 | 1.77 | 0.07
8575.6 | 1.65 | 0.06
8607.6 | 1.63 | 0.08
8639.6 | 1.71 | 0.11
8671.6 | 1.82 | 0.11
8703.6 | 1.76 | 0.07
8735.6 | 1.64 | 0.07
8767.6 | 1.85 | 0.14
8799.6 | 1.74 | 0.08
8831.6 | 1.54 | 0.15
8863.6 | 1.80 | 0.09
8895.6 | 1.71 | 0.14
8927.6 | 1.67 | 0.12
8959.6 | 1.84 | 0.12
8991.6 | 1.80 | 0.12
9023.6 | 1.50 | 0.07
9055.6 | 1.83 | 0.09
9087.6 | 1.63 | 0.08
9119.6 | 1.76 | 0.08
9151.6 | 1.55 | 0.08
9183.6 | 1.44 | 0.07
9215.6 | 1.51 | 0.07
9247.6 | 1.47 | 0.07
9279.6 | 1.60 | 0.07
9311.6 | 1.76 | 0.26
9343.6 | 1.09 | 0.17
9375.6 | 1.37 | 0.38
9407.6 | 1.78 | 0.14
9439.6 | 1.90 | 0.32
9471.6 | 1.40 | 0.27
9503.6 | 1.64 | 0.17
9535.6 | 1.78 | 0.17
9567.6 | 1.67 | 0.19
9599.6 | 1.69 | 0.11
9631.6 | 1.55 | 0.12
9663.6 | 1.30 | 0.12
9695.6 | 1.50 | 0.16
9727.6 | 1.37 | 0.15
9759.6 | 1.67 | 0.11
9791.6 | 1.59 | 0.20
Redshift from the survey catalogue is 0.29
